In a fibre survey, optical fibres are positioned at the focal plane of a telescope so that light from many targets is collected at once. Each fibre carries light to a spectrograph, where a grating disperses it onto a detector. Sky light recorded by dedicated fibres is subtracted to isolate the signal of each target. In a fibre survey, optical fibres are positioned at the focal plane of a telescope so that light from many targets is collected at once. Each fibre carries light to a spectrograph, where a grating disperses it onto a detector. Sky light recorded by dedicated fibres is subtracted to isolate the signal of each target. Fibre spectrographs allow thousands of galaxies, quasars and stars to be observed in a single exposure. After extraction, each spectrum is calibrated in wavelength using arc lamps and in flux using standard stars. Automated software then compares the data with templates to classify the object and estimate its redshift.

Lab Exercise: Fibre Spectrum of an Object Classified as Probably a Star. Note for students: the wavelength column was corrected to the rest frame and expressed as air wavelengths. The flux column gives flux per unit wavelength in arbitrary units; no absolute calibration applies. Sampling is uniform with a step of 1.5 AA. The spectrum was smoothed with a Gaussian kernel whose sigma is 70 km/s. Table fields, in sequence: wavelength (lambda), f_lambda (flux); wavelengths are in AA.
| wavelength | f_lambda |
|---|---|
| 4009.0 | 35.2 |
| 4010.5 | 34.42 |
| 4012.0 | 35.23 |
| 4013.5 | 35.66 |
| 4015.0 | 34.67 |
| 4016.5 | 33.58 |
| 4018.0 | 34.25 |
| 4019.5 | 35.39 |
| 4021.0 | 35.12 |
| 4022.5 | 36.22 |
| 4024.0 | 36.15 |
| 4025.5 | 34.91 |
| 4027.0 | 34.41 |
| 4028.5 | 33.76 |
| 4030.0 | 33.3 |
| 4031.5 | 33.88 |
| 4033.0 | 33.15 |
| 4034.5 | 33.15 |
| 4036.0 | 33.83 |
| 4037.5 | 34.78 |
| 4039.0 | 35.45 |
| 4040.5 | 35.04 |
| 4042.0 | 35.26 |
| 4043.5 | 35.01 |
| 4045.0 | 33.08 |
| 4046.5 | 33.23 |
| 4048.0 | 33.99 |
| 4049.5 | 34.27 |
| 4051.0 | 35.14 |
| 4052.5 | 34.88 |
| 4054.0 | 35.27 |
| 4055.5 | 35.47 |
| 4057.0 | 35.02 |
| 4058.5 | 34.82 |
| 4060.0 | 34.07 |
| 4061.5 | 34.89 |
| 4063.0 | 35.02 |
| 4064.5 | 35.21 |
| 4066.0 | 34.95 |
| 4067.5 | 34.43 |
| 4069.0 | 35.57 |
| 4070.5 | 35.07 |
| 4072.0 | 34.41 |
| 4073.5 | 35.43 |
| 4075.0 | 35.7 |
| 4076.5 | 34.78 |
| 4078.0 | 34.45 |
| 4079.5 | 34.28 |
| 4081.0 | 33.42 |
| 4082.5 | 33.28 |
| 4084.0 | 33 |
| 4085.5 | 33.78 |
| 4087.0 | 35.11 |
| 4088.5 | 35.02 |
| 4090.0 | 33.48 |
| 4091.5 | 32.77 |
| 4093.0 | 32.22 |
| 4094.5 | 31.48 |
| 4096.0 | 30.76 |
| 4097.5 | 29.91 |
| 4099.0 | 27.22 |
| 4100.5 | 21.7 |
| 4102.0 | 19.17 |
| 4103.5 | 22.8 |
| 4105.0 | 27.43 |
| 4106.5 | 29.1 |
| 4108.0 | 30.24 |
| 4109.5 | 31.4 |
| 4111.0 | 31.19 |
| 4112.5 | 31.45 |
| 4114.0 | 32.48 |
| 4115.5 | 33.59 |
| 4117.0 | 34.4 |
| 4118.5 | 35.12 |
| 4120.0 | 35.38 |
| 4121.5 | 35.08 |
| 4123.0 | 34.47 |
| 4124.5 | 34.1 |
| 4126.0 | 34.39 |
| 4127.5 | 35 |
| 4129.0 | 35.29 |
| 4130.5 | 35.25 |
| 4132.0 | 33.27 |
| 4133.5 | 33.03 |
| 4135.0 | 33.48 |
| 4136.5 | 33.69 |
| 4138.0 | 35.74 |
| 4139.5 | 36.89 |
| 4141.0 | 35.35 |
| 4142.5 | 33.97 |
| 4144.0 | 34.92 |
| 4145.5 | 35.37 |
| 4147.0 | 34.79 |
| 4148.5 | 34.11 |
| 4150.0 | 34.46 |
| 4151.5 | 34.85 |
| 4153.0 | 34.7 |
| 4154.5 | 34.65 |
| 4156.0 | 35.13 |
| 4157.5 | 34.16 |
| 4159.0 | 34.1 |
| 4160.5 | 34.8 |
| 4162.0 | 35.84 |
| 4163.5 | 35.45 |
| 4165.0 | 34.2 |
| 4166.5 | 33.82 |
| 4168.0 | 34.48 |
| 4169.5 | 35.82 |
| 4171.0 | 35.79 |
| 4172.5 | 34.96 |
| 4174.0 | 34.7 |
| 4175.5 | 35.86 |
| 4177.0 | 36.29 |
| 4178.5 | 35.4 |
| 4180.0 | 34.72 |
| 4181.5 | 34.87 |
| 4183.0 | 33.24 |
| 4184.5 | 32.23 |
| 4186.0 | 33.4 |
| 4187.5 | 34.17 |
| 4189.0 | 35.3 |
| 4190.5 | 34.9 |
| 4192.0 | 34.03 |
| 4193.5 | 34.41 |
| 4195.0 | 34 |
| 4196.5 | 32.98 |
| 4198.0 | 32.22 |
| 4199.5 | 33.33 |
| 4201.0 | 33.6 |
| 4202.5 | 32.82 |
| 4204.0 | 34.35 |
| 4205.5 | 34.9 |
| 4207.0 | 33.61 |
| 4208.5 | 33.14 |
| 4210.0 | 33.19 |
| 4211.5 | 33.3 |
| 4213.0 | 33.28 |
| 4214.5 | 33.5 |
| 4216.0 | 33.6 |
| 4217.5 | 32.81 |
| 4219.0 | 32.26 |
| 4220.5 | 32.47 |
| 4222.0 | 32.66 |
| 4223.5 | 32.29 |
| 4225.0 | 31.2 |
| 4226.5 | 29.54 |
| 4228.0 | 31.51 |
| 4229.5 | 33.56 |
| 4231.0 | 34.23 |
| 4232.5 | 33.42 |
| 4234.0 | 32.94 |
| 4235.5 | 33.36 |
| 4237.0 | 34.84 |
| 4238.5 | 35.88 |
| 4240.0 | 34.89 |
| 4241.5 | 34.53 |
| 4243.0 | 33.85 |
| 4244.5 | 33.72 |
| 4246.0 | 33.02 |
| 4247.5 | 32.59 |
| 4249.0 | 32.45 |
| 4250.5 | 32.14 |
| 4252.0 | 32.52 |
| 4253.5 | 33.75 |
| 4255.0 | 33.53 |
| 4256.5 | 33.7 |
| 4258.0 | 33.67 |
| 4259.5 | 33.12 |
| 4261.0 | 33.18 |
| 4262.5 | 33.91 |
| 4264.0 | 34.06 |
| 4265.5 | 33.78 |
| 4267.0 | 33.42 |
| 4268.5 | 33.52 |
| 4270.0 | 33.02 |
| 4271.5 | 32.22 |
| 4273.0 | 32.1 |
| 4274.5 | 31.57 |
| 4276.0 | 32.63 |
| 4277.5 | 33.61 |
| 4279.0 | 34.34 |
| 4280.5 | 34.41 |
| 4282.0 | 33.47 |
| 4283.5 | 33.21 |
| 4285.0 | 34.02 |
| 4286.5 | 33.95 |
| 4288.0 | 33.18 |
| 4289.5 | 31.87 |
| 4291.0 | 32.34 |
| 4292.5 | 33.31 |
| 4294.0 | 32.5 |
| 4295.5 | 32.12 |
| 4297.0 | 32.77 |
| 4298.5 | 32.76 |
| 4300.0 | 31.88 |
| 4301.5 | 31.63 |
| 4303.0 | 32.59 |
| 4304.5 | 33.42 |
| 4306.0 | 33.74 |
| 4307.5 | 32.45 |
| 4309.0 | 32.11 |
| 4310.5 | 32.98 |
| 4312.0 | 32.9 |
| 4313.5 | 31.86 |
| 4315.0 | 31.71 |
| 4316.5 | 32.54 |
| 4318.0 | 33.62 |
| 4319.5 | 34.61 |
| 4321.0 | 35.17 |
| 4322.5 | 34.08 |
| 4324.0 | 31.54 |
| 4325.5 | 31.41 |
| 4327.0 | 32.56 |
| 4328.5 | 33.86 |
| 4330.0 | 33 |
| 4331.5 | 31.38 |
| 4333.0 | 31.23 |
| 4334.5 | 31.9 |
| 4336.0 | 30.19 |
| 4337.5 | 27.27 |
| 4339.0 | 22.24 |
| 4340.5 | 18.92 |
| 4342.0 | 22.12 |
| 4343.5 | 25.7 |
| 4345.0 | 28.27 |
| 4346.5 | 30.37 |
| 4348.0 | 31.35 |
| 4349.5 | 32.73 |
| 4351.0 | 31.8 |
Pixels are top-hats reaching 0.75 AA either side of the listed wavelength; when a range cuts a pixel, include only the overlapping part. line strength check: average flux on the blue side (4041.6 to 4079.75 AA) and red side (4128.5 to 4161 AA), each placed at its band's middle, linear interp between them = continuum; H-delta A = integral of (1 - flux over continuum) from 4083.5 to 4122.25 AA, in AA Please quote 4.2 AA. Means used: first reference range 34.8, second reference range 34.6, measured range 31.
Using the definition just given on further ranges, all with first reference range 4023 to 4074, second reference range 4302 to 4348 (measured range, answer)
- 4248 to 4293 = -2.3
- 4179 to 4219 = -1.4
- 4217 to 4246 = -0.9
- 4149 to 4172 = -1.2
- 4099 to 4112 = 2.7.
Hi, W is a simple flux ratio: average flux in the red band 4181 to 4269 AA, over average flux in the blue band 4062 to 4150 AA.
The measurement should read 1.01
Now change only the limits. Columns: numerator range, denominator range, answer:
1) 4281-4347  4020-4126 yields 0.95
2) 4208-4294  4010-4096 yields 0.96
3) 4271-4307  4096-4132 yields 1.06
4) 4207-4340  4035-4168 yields 0.98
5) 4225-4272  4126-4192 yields 0.96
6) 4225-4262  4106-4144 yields 0.99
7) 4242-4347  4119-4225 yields 0.94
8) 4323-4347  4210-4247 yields 0.87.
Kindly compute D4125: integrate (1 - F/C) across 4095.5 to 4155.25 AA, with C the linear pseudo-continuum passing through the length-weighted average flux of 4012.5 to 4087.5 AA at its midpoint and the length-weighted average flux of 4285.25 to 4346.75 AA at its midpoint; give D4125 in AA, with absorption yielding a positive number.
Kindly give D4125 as 2.0 AA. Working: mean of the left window 34.6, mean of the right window 31.3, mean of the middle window 32.5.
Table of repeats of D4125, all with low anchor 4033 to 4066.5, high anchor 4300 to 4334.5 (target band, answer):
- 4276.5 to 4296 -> -0.2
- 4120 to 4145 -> -0.5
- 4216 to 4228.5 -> 0.5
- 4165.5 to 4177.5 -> -0.5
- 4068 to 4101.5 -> 1.5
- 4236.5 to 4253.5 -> -0.2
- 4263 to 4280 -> -0.1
